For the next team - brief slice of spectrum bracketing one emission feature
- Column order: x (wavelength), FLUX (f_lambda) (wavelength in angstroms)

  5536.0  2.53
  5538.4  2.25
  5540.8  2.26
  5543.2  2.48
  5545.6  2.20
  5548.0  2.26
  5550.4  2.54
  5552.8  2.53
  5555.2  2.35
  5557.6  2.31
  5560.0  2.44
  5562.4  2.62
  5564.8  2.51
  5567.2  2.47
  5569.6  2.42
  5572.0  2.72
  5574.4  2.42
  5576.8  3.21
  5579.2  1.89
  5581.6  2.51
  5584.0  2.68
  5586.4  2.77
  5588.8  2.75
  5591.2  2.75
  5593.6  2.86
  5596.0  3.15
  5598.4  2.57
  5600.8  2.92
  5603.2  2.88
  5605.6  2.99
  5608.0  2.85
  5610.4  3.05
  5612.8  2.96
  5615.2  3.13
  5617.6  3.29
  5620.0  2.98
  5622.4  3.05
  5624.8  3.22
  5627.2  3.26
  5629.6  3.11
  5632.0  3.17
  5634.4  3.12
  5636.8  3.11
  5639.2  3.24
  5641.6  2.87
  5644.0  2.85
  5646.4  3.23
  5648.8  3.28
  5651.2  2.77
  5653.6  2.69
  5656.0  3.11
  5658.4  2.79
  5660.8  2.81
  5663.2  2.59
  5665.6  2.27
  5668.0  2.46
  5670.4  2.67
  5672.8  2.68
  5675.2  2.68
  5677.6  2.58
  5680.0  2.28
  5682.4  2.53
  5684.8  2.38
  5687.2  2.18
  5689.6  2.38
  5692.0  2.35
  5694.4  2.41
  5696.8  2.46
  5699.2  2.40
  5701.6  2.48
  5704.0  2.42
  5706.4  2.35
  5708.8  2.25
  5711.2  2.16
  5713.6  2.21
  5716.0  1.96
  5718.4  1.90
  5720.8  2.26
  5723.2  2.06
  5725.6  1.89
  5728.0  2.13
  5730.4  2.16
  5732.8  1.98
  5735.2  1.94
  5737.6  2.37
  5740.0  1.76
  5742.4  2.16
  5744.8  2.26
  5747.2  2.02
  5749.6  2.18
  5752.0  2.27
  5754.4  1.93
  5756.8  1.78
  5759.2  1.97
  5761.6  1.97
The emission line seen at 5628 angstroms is C III]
